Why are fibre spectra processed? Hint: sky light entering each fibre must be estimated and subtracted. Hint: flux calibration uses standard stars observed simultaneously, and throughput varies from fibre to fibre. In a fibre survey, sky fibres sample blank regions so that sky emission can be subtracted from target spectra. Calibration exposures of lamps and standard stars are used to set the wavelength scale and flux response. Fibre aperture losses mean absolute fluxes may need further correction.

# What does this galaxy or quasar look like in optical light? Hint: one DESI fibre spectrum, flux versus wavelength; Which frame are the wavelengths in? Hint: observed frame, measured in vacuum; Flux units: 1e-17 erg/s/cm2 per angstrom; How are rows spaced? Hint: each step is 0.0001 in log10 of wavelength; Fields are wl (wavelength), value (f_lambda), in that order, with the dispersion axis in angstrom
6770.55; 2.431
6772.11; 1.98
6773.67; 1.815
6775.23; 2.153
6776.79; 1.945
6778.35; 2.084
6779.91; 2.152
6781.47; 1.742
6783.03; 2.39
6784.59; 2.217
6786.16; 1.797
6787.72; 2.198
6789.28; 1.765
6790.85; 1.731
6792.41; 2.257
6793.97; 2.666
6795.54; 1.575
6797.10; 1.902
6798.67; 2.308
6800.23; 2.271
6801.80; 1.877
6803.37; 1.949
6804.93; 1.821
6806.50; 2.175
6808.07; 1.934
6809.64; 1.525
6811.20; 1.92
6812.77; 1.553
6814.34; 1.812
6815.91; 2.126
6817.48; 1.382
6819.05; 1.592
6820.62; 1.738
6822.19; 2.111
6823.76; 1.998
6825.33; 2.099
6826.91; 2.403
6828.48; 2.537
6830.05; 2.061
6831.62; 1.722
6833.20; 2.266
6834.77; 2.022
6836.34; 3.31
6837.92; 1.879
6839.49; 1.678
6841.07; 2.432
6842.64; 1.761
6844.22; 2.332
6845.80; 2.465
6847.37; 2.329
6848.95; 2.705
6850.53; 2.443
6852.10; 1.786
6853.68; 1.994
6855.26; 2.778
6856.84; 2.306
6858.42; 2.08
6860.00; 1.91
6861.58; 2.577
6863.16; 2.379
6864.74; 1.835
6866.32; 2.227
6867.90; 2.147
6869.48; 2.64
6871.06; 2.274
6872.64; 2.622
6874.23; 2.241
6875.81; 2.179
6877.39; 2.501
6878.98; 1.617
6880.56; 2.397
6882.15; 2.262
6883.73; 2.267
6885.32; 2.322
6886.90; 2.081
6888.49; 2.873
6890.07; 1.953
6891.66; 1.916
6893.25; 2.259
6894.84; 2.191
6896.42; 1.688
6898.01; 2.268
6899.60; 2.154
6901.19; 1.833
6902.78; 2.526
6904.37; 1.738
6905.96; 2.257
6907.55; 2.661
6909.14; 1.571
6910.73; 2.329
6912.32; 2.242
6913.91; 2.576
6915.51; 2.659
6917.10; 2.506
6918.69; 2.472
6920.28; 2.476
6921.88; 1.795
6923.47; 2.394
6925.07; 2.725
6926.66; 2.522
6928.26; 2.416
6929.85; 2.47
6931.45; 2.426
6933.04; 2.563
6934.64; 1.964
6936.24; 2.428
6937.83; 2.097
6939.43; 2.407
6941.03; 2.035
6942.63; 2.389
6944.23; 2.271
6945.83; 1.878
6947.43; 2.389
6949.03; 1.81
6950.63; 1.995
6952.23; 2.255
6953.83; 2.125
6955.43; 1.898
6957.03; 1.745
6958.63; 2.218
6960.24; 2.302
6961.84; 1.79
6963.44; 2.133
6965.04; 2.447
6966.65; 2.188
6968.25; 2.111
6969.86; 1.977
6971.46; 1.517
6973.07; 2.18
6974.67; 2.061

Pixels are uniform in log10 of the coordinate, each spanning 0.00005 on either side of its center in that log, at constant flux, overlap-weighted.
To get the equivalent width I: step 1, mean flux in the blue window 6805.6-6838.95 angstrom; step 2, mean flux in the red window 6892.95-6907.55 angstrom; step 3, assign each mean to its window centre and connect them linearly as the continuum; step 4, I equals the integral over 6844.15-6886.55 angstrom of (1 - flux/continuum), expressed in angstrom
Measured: -4.2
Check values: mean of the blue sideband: 2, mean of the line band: 2.28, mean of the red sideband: 2.13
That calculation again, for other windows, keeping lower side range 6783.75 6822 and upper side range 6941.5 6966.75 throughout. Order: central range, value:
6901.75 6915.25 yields -1.3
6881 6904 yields -1.6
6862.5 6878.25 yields -2.3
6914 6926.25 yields -2.2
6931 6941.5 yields -0.9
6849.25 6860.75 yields -1.3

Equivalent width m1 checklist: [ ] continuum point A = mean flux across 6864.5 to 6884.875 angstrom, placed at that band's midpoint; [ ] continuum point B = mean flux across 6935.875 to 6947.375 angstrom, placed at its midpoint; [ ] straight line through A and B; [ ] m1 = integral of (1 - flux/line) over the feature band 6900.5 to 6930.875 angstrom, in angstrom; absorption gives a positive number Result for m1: -1.3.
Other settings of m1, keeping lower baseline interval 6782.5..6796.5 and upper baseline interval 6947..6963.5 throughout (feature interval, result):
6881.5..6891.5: -1.1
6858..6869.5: -0.8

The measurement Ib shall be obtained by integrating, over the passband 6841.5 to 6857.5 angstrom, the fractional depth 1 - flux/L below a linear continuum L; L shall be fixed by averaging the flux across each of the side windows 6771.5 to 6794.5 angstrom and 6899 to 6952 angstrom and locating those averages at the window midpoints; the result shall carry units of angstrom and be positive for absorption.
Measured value -1.02 angstrom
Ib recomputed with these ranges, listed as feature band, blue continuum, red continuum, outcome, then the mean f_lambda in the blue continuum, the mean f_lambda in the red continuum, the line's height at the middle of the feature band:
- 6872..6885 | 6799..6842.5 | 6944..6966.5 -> -1.4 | 2.01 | 2.09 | 2.04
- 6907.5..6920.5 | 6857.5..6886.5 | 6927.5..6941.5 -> -0.4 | 2.25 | 2.32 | 2.3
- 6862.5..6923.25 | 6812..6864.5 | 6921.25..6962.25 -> -1.7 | 2.14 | 2.21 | 2.17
